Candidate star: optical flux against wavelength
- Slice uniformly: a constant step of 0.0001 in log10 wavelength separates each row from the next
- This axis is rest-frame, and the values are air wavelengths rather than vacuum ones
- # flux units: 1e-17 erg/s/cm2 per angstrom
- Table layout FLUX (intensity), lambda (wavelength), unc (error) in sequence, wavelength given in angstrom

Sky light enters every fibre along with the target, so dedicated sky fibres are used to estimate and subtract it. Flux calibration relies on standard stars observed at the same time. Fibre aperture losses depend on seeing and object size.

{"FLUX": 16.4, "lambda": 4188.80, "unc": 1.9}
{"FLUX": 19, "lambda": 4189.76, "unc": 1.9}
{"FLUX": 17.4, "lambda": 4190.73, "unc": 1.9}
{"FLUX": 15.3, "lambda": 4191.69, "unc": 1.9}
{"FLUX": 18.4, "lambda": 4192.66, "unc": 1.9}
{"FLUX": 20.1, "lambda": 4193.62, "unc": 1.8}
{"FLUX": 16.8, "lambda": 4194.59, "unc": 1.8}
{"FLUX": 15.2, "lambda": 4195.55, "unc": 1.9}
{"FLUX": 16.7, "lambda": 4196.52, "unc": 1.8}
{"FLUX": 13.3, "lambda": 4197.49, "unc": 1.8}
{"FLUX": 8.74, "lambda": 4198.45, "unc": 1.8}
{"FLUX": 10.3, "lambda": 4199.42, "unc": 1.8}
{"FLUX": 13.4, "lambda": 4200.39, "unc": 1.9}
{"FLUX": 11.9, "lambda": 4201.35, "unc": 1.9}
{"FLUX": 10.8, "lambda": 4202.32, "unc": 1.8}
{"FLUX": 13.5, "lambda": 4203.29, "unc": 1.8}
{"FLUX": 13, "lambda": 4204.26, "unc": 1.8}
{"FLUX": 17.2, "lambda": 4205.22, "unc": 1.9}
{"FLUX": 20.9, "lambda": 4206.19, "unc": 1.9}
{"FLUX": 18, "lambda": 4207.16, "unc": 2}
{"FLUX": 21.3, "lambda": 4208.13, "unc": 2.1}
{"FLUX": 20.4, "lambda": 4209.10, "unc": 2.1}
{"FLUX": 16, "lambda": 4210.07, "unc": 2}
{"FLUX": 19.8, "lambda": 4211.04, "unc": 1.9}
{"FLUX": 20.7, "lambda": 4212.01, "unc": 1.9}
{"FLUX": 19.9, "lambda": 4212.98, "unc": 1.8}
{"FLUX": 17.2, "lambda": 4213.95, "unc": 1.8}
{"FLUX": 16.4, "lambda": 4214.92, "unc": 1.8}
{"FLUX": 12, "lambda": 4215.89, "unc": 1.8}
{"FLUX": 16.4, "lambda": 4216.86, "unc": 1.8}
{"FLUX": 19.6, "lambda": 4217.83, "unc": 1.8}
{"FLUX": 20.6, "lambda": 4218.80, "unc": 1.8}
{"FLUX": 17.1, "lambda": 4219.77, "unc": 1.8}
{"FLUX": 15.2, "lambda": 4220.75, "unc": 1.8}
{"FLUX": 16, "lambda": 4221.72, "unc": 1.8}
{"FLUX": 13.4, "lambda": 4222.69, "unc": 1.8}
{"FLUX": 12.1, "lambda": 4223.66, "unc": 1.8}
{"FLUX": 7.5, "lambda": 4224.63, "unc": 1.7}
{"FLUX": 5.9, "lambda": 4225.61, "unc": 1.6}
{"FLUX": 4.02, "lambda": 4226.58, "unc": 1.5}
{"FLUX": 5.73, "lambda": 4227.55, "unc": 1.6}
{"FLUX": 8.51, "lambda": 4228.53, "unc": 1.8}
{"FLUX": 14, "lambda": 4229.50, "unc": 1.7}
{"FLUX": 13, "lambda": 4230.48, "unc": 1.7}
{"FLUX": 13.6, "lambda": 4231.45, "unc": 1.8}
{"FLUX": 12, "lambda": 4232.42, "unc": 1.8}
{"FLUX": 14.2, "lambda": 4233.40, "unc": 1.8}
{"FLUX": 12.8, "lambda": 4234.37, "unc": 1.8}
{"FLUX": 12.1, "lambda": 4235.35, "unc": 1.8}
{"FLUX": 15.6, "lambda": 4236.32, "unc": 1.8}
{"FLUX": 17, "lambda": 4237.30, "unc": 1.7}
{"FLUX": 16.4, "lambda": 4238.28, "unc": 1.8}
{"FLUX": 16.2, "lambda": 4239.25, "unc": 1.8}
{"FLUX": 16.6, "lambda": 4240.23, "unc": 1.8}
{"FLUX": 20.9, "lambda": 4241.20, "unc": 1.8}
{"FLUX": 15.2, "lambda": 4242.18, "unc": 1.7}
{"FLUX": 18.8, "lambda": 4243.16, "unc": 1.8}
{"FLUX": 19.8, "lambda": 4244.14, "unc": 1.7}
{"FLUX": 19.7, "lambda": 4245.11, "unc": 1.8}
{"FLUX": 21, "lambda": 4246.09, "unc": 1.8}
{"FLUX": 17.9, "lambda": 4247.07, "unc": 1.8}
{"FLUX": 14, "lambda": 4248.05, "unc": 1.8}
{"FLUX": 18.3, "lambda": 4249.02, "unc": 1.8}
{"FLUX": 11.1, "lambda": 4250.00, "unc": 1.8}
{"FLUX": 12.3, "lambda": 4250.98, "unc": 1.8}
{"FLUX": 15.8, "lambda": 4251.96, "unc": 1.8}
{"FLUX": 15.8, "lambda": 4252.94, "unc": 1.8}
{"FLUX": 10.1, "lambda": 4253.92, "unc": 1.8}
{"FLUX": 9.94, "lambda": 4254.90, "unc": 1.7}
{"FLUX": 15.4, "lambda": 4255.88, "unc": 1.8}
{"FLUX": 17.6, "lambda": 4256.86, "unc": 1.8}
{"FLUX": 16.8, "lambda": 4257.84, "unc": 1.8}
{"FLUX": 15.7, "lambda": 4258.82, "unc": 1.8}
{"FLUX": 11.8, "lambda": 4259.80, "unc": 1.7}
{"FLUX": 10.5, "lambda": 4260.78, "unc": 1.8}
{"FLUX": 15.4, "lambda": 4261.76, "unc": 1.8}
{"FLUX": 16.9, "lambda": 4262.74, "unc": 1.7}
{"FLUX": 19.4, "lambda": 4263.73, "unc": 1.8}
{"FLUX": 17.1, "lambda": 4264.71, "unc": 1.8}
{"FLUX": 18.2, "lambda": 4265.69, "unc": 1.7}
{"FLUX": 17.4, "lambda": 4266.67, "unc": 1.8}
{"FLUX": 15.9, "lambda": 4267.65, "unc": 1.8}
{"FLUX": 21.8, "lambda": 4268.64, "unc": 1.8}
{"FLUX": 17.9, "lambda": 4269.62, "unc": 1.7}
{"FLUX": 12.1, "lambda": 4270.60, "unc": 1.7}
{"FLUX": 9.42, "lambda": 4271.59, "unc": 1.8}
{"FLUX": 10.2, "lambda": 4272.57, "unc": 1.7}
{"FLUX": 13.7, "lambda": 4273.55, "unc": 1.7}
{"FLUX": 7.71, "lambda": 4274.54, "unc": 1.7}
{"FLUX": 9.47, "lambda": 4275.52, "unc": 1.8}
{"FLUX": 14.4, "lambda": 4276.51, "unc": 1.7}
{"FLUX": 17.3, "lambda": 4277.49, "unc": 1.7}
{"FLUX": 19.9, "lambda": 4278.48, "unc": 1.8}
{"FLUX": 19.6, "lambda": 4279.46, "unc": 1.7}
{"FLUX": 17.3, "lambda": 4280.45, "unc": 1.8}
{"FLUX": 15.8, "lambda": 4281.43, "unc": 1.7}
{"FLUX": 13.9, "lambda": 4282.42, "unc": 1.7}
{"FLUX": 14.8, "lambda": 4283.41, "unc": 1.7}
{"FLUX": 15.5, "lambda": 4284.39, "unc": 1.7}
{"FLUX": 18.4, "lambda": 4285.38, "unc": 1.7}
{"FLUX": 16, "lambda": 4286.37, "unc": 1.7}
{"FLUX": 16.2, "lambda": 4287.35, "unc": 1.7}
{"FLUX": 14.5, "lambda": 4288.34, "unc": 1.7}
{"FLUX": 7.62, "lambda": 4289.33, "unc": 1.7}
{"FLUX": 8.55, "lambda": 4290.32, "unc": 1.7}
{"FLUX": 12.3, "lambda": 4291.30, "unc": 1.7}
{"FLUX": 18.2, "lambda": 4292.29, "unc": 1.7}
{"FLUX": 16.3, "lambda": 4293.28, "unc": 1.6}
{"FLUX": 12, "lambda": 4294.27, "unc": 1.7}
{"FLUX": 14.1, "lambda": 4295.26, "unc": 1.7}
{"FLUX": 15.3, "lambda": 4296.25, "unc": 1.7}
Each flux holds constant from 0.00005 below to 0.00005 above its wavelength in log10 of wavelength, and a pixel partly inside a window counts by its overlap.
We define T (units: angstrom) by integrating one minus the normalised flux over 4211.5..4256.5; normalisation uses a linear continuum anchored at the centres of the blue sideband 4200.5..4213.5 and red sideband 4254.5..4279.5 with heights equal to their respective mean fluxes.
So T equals 3.86 angstrom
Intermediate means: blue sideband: 17.1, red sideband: 15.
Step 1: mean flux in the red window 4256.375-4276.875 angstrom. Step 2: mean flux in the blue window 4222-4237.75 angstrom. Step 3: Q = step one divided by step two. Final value 1.3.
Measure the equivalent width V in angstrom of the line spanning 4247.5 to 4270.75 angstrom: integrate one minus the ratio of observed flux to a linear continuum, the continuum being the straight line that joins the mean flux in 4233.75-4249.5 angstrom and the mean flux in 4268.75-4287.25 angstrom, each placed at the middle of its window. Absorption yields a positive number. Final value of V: 0.80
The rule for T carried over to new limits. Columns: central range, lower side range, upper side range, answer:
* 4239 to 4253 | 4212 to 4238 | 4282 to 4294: -3.1 angstrom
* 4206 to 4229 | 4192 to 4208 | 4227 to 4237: -2.5 angstrom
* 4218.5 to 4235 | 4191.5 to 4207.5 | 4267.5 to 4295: 3.1 angstrom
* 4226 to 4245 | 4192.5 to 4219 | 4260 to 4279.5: 1.9 angstrom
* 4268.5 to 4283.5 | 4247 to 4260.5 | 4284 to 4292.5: -0.5 angstrom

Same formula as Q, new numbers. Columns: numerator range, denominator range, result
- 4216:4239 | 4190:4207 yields 0.88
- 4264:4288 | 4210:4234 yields 1.10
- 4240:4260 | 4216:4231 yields 1.27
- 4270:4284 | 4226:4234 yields 1.32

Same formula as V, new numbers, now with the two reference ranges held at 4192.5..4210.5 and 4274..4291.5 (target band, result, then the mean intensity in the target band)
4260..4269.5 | -1.4 angstrom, 16.8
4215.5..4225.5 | 0.4 angstrom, 14.7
